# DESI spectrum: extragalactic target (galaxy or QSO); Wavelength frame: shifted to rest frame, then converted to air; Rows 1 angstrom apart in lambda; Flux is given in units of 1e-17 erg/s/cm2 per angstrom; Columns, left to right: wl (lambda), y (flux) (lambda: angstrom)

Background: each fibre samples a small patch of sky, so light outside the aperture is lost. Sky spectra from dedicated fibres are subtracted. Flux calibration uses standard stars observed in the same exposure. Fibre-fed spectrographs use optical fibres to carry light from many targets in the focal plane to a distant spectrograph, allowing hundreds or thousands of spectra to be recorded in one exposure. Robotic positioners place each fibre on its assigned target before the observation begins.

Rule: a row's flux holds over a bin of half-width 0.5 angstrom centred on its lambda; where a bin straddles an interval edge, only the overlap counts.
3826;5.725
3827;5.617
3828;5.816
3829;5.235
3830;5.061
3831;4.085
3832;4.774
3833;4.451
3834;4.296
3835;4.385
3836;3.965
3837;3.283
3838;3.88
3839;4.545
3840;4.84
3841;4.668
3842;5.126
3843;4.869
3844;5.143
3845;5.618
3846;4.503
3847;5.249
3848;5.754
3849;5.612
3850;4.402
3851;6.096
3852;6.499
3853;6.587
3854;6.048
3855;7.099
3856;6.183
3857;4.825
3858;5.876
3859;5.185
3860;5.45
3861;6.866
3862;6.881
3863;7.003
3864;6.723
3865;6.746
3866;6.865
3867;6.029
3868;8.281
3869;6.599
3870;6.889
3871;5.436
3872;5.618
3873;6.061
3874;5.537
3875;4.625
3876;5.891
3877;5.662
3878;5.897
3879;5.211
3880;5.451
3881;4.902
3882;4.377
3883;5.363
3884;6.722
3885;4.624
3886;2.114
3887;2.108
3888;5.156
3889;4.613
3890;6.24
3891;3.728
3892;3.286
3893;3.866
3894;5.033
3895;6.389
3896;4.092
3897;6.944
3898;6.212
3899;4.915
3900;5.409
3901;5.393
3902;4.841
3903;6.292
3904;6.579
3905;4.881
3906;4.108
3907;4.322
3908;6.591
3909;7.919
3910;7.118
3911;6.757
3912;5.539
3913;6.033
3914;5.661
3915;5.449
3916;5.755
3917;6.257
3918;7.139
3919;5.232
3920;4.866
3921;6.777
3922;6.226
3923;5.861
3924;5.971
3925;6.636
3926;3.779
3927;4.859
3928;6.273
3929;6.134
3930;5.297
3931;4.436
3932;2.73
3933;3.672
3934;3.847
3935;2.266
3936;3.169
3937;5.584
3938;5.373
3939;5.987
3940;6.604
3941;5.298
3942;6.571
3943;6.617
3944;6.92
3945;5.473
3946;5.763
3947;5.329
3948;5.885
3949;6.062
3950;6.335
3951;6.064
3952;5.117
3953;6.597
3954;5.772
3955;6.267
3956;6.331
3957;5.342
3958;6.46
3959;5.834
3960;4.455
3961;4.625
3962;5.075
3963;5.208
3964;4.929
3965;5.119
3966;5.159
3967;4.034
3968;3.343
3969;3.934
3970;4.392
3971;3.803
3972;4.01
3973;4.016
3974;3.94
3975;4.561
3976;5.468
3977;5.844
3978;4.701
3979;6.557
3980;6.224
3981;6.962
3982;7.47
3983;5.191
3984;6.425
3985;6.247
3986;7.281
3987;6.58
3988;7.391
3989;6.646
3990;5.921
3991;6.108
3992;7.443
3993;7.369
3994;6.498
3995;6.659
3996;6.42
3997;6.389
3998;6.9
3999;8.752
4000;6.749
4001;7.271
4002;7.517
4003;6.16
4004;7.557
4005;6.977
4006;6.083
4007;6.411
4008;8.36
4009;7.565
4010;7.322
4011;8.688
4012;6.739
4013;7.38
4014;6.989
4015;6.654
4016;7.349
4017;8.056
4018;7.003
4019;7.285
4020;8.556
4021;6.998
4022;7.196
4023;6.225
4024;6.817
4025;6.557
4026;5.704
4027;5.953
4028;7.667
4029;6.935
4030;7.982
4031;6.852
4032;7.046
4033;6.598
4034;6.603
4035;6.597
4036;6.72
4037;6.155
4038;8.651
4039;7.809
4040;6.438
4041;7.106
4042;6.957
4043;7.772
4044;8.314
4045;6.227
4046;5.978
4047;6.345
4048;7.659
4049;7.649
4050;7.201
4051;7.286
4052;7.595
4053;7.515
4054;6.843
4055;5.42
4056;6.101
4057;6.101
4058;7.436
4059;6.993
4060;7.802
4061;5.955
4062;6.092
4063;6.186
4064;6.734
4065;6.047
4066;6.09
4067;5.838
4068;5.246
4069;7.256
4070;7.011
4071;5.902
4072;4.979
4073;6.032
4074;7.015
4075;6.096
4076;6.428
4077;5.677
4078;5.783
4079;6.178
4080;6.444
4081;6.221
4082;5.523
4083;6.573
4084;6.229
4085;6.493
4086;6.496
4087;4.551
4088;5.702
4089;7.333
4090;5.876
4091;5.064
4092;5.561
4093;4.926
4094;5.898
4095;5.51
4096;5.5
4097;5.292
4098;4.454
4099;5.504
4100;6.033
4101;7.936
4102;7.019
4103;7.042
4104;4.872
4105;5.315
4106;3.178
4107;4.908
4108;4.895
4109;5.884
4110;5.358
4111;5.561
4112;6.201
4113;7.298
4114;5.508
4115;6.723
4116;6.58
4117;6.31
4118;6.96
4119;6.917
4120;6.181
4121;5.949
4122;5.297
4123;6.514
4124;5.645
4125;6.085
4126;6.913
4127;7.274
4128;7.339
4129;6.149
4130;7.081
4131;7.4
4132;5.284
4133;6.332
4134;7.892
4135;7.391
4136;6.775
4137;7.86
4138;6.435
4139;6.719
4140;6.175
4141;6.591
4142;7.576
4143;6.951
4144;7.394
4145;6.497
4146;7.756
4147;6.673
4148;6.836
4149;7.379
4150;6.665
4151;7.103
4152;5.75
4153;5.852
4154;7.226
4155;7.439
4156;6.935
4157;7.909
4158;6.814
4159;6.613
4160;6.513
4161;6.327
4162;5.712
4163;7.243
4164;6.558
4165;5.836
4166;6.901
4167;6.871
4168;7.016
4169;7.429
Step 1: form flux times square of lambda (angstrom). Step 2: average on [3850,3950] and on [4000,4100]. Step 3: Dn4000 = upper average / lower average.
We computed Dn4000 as 1.28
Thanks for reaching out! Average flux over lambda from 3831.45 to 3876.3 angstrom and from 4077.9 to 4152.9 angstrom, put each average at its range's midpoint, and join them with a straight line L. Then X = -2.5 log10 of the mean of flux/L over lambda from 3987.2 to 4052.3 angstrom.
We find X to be -0.17 mag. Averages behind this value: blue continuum 5.58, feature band 7.05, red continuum 6.26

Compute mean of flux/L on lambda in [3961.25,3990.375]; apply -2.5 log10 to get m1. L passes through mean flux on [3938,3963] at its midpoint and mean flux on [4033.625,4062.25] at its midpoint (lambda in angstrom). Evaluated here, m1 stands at 0.14 mag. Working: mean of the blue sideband 5.84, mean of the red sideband 6.95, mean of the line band 5.39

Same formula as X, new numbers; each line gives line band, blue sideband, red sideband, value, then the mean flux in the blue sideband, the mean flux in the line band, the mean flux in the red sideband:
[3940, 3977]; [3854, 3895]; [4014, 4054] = 0.19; 5.54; 5.31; 7.07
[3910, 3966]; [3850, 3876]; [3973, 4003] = 0.15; 6.2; 5.53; 6.42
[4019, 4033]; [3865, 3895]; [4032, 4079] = -0.09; 5.29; 6.96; 6.66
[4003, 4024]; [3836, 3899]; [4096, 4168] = -0.20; 5.43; 7.23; 6.45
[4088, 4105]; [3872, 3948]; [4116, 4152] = 0.12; 5.35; 5.84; 6.74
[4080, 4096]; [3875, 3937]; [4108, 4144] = 0.08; 5.23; 5.87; 6.53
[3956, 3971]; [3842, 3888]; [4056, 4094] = 0.21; 5.67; 4.87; 6.15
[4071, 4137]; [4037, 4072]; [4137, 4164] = 0.12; 6.77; 6.09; 6.83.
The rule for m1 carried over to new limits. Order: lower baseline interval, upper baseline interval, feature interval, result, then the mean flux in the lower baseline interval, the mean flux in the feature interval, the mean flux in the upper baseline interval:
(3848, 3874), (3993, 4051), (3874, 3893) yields 0.31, 6.21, 4.77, 7.07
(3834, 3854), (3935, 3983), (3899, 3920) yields -0.12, 5.01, 5.82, 5.38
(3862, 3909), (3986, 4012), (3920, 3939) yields 0.22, 5.47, 4.96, 7.03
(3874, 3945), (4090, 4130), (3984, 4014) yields -0.24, 5.32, 7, 5.95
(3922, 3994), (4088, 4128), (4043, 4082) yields -0.13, 5.49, 6.52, 5.94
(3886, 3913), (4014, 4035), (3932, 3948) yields 0.13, 5.27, 5.17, 6.99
